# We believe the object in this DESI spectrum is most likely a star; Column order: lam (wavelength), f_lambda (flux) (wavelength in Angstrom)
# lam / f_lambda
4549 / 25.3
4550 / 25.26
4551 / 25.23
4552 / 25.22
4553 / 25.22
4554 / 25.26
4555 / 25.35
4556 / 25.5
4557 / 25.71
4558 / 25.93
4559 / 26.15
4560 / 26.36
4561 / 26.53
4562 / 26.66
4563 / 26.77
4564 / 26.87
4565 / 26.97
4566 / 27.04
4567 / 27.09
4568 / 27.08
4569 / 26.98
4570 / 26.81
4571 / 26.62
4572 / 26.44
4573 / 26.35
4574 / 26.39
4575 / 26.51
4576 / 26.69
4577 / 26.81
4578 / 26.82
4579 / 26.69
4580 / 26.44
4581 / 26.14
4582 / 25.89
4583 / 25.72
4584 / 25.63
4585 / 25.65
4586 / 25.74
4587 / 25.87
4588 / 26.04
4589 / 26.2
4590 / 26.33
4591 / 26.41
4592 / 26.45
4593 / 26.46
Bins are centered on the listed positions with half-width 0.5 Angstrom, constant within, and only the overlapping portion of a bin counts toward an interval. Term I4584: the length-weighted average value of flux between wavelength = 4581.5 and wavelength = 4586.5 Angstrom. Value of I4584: 25.7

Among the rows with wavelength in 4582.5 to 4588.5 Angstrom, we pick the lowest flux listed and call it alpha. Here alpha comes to 25.63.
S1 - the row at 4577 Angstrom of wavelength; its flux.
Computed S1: 26.81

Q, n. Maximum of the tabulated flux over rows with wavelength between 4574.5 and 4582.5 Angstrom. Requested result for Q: 26.82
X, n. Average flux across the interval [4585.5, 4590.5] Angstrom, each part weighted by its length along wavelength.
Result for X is 26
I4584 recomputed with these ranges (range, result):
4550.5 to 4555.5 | 25.3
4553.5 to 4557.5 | 25.5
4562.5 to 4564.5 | 26.8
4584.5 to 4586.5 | 25.7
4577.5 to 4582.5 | 26.4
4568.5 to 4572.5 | 26.7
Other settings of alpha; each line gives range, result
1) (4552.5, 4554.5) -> 25.22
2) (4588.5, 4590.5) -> 26.2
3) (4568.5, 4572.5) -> 26.44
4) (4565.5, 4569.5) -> 26.98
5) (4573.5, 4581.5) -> 26.14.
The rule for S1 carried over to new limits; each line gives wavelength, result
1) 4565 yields 26.97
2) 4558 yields 25.93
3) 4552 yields 25.22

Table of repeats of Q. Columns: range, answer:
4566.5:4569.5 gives 27.09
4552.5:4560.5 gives 26.36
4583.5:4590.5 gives 26.33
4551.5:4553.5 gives 25.22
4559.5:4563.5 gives 26.77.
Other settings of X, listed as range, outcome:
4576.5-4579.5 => 26.8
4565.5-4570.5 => 27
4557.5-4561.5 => 26.2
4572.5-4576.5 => 26.5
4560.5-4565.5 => 26.8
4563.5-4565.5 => 26.9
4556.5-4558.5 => 25.8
